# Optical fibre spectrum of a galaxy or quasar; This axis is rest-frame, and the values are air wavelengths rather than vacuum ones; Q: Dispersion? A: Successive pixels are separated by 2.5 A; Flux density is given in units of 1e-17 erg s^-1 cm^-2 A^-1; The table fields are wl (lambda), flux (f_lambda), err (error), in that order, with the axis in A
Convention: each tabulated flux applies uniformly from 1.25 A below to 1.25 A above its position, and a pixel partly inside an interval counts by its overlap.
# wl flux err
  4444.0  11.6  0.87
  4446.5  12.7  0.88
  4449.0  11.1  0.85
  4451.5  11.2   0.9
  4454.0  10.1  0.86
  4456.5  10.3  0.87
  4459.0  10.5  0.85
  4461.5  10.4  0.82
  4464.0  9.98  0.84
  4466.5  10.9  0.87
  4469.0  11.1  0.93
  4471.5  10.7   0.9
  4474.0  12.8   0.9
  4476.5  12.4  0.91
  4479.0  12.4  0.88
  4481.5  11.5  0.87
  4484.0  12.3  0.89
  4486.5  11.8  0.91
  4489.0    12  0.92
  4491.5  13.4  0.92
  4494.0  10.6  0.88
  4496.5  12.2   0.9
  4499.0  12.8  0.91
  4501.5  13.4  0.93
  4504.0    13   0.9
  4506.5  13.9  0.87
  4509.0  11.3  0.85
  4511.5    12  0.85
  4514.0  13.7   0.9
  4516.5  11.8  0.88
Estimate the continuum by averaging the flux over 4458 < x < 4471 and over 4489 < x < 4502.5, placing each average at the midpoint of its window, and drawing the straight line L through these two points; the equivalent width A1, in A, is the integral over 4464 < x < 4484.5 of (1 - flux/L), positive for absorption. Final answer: -0.87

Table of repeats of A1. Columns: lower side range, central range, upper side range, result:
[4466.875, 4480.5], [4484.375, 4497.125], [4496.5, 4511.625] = 0.3 A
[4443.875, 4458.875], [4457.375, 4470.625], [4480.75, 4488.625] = 1.0 A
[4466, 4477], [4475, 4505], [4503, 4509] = 0.1 A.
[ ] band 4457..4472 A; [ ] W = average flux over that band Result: 10.6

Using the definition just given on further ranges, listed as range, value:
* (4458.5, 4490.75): 11.5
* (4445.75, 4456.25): 11.1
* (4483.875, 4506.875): 12.5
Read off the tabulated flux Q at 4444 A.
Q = 11.6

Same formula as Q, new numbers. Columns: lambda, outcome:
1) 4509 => 11.3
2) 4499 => 12.8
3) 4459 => 10.5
